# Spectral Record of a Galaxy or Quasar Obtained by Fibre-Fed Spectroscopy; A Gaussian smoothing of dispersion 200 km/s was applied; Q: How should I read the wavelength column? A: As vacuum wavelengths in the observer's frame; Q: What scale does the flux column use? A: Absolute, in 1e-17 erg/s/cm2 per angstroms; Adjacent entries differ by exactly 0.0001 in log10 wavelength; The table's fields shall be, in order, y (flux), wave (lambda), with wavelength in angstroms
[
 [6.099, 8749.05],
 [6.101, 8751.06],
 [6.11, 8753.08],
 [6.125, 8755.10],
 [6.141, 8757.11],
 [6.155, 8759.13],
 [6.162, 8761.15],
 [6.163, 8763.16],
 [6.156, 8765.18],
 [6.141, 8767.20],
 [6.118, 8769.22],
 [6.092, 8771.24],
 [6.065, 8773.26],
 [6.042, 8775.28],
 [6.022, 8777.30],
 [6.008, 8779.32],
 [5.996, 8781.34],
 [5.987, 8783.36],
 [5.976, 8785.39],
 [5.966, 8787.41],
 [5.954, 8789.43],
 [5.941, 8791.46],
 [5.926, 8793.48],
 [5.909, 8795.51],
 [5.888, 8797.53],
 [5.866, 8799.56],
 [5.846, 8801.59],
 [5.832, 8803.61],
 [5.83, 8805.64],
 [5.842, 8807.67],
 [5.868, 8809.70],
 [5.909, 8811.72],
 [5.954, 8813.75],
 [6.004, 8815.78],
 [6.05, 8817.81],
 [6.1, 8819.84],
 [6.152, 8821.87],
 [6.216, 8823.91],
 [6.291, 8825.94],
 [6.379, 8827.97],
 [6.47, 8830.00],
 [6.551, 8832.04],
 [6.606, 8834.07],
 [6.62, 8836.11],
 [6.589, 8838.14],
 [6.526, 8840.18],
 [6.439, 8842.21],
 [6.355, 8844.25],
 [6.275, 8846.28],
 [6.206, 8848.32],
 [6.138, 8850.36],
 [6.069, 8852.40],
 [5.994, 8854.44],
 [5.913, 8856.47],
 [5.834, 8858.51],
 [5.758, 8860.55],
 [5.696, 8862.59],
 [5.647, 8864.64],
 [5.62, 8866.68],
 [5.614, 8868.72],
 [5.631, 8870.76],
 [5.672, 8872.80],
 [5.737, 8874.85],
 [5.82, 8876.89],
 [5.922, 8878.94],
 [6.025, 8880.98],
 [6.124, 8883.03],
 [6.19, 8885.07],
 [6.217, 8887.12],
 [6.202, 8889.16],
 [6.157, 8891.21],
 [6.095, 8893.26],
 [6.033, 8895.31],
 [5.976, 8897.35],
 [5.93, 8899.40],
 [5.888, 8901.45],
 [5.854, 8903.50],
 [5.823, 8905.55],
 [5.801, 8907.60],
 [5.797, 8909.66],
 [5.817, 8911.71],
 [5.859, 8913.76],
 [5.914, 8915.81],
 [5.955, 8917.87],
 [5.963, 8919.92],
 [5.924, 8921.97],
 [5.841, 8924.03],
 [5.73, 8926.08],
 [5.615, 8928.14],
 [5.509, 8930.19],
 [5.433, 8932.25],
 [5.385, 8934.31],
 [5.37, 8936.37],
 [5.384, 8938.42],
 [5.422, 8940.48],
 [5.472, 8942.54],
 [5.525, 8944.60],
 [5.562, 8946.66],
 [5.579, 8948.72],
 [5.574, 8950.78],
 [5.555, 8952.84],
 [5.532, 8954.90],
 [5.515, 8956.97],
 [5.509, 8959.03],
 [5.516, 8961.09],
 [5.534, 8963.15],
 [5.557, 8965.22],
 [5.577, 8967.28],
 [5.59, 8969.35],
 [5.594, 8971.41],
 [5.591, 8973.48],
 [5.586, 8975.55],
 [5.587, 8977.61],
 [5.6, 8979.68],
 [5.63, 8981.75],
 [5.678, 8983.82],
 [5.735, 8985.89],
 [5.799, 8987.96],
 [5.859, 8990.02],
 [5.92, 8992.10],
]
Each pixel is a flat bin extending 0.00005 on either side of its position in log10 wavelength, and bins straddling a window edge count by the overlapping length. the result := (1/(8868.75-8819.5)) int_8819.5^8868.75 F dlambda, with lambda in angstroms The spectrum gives 6.17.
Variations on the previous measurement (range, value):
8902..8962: 5.65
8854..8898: 5.9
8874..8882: 5.88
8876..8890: 6.07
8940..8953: 5.53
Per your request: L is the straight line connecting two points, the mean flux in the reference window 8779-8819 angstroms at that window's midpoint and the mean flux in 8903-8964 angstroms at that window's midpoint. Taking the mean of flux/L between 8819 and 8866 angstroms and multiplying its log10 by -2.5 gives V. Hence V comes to -0.07 mag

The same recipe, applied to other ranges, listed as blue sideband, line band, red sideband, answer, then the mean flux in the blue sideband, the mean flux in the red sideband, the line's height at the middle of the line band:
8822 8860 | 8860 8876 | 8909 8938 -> 0.08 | 6.29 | 5.72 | 6.1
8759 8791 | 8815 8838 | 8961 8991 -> -0.07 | 6.06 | 5.63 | 5.95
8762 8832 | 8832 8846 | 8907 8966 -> -0.11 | 6.04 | 5.62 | 5.91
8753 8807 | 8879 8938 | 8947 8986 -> -0.03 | 6.01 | 5.58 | 5.71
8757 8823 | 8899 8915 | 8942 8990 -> -0.02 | 6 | 5.59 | 5.73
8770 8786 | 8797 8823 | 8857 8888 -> 0.00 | 6.03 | 5.83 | 5.96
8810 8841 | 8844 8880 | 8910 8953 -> 0.03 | 6.28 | 5.64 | 6.06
